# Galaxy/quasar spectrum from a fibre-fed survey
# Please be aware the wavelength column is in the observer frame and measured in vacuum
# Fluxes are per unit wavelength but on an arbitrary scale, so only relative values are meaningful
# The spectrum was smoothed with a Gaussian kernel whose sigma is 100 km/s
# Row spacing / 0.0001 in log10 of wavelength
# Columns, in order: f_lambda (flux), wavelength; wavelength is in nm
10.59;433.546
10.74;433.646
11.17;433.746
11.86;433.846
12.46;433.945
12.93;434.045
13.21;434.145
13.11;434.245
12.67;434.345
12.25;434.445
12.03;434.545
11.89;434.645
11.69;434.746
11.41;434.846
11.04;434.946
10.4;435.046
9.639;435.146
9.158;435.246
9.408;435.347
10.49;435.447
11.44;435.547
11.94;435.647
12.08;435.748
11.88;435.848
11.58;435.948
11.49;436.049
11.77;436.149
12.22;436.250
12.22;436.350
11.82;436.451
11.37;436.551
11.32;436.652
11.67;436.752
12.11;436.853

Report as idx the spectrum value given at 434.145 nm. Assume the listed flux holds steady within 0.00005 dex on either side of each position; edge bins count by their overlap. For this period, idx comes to 13.21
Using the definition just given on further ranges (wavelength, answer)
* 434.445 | 12.25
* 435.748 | 12.08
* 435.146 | 9.639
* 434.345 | 12.67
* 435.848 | 11.88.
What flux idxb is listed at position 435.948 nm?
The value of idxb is 11.58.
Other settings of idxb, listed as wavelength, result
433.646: 10.74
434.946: 11.04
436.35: 12.22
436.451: 11.82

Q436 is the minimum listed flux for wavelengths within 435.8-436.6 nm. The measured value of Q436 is 11.37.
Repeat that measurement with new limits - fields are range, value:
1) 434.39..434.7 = 11.89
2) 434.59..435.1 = 10.4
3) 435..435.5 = 9.158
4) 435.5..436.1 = 11.44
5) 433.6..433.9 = 10.74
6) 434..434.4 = 12.67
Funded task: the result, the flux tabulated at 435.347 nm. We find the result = 9.408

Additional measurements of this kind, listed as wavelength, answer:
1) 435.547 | 11.44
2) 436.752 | 11.67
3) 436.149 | 11.77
